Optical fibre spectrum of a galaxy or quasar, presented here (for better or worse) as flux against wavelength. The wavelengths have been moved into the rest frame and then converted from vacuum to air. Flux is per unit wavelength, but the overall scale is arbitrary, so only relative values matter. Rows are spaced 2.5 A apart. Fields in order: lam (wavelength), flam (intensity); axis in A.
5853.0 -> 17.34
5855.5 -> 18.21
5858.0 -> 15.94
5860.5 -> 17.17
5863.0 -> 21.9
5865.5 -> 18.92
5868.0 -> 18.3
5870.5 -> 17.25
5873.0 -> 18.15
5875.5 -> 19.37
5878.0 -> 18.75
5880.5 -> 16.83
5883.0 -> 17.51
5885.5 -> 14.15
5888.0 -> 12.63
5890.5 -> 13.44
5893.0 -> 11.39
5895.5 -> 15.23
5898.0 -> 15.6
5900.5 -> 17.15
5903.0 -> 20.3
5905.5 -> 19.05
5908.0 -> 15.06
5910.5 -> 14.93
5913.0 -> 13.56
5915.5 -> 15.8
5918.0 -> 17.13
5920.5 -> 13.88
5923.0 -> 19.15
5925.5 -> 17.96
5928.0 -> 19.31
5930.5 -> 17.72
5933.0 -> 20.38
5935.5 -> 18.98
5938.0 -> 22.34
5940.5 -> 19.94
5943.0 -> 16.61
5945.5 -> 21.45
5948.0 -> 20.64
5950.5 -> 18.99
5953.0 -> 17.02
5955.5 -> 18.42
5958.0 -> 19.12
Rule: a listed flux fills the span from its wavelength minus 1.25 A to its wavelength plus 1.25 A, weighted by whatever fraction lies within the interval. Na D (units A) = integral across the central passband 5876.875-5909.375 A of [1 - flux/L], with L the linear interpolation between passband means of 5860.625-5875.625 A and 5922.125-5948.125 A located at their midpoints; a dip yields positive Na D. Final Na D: 5.4 A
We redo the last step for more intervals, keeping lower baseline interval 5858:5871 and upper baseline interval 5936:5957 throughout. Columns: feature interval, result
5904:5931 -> 3.40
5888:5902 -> 3.24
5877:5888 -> 1.43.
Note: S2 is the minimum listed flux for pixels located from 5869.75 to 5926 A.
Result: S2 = 11.39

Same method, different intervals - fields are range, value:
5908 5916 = 13.56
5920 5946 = 13.88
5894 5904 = 15.23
